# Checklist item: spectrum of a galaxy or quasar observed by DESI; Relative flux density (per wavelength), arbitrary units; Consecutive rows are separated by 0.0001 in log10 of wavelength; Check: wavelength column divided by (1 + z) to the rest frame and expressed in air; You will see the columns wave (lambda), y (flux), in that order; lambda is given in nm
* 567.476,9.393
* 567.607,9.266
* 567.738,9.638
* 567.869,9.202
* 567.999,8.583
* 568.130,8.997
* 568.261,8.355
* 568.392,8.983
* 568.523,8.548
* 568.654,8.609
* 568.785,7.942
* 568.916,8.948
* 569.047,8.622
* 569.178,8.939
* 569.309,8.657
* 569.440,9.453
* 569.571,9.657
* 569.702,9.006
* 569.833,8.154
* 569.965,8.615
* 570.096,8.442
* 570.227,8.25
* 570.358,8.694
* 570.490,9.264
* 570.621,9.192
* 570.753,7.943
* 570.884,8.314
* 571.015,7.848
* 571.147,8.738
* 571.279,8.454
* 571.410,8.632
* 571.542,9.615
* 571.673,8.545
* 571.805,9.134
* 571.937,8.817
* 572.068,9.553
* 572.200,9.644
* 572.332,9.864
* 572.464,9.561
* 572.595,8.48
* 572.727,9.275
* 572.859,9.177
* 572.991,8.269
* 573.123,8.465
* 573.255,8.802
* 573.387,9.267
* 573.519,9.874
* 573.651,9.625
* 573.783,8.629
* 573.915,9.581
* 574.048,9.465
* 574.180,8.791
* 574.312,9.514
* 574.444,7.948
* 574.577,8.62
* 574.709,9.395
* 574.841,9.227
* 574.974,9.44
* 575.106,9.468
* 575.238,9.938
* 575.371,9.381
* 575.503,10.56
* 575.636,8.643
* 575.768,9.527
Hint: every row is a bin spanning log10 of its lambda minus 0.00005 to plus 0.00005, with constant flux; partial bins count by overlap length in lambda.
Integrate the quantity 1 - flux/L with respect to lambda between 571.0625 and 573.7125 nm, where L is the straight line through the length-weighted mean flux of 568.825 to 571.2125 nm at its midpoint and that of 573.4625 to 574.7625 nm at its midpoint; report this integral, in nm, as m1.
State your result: -0.04 nm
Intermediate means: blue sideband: 8.7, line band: 9.08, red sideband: 9.13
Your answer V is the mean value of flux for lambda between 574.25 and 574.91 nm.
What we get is 8.93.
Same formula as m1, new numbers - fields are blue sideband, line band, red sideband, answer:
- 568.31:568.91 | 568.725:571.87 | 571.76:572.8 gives 0.06 nm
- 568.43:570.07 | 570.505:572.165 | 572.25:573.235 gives 0.03 nm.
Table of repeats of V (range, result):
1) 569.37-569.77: 9.37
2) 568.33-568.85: 8.51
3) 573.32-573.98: 9.4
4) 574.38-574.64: 8.26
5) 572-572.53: 9.66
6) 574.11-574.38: 9.17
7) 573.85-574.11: 9.49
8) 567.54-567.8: 9.43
